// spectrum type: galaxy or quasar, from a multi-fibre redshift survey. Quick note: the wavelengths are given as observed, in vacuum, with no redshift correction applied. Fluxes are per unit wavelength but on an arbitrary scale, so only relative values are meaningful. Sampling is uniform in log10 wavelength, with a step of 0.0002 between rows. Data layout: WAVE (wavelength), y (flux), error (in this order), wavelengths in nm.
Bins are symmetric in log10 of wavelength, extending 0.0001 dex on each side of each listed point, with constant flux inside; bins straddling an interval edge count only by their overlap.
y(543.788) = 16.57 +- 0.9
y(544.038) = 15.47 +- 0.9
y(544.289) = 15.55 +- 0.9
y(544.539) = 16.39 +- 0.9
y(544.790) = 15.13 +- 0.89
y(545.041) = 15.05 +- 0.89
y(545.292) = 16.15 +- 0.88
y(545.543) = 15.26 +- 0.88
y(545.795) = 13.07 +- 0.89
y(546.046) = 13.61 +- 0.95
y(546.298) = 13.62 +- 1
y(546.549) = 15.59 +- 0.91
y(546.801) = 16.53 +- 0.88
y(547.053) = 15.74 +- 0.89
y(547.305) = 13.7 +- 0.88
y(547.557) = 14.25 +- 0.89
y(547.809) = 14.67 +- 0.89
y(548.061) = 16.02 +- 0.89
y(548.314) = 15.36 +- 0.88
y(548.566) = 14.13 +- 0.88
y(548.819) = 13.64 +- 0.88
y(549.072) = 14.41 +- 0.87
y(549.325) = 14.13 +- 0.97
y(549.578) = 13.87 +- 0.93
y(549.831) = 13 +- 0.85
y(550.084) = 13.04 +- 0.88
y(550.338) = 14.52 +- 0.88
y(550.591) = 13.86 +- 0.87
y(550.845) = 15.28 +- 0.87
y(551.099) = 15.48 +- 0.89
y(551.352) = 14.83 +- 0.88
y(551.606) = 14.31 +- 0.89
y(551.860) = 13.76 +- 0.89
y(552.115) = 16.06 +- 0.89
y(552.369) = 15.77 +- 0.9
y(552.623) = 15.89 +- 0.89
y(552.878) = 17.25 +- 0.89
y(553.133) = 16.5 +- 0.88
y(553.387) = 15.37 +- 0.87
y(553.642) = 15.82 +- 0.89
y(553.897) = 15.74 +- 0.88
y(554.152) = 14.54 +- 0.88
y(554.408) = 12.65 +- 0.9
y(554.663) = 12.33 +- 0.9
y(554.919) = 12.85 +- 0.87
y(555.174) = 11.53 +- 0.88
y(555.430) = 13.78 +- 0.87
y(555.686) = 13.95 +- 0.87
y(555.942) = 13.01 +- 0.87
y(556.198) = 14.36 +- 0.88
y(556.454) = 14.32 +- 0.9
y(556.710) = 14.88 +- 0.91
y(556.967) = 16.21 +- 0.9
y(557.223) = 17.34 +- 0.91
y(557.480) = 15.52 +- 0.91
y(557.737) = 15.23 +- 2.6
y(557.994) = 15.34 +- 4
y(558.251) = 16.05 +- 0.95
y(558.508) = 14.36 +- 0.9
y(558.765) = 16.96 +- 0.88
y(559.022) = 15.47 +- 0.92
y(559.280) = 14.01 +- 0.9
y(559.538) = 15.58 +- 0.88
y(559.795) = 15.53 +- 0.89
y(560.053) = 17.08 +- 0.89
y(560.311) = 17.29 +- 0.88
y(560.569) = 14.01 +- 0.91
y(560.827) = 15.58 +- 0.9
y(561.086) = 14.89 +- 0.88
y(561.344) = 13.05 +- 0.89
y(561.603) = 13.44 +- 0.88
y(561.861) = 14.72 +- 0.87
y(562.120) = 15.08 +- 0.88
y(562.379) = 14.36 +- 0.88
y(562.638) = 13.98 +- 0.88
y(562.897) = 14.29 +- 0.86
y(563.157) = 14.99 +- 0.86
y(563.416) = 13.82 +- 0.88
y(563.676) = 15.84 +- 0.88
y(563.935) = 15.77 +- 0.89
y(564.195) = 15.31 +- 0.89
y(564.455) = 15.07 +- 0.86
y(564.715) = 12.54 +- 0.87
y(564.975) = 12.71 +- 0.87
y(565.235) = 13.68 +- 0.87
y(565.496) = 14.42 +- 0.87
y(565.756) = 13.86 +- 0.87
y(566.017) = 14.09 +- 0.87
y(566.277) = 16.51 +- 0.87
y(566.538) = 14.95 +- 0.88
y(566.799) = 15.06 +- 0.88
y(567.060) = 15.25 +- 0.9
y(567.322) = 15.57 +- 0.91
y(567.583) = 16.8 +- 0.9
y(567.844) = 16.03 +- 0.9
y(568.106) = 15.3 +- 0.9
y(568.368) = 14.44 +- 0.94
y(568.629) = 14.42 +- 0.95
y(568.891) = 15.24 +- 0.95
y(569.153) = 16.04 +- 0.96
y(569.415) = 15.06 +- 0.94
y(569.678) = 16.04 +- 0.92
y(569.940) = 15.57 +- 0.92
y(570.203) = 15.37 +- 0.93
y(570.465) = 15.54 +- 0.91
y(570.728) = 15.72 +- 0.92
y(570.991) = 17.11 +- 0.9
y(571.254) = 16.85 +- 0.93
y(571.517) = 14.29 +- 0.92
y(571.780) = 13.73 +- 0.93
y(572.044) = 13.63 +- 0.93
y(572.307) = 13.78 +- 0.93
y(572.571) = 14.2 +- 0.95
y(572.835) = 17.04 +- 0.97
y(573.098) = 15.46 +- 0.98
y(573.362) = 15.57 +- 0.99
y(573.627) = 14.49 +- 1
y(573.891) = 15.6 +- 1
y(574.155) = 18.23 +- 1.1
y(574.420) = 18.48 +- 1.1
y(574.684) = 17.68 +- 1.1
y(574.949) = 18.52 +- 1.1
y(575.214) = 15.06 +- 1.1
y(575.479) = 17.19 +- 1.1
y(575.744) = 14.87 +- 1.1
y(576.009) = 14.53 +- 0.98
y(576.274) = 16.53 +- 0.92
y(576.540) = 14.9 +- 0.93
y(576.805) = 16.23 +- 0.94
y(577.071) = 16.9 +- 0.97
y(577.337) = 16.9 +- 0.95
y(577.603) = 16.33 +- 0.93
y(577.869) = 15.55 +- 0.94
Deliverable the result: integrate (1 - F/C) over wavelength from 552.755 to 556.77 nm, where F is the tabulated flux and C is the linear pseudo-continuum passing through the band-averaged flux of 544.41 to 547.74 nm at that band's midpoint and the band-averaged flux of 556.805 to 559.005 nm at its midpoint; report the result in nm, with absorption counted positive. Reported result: 0.34 nm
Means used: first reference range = 14.9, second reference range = 15.8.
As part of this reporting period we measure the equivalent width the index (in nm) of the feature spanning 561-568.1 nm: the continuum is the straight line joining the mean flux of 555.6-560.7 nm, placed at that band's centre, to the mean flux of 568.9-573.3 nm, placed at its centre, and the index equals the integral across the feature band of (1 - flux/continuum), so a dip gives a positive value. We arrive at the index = 0.31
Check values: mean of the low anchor 15.3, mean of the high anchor 15.3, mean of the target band 14.7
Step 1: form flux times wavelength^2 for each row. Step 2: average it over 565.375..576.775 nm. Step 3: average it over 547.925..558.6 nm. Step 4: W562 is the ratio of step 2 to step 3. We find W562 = 1.13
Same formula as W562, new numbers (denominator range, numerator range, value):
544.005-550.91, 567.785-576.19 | 1.17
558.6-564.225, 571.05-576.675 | 1.10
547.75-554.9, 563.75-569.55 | 1.07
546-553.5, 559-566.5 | 1.04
